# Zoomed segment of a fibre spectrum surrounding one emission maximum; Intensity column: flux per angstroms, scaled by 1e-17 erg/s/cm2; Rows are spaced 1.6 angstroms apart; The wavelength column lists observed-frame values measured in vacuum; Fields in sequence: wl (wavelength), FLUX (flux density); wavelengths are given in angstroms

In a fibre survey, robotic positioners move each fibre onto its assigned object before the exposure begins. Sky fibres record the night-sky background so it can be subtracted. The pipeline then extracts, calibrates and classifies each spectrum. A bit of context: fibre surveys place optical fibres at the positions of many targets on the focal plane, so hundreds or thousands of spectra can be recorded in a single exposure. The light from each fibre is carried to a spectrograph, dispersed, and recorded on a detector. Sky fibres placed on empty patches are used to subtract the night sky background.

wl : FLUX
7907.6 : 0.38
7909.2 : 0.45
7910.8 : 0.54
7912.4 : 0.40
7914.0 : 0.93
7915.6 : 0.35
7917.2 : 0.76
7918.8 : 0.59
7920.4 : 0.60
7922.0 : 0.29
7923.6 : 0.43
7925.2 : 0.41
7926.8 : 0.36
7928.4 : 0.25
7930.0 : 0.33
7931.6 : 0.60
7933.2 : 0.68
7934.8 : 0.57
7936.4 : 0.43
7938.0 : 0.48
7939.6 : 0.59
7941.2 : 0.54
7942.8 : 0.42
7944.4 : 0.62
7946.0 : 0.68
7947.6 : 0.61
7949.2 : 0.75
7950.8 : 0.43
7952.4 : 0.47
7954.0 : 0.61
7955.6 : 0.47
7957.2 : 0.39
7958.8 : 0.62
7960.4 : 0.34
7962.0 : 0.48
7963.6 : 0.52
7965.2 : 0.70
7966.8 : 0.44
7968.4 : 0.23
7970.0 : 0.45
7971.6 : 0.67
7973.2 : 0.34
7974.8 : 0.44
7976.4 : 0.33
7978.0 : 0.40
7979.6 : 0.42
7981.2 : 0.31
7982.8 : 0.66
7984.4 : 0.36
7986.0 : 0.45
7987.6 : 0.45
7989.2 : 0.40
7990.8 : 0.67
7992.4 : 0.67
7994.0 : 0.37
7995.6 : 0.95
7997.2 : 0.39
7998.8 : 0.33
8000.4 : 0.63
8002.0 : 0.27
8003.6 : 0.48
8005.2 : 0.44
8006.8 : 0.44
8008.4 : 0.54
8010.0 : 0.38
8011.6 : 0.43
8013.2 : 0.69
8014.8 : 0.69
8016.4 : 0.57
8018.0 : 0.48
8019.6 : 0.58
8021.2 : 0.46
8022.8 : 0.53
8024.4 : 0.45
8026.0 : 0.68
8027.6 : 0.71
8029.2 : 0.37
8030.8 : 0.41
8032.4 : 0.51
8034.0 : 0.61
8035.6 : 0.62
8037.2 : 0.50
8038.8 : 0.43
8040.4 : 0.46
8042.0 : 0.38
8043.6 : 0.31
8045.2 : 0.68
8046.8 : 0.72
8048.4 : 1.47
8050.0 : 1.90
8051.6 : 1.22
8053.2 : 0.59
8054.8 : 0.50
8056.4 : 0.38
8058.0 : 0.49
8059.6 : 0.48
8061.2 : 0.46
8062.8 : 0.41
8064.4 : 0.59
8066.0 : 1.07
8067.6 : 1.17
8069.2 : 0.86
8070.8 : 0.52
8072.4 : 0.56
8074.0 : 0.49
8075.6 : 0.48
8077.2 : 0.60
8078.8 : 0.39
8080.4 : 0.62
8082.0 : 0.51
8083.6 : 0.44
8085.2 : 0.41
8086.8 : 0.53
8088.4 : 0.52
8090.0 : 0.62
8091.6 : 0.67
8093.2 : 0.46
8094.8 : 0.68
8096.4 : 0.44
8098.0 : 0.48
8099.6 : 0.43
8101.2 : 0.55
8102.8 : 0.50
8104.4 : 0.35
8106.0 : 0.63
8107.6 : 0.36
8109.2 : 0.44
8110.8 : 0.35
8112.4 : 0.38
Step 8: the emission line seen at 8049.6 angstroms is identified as [S II]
